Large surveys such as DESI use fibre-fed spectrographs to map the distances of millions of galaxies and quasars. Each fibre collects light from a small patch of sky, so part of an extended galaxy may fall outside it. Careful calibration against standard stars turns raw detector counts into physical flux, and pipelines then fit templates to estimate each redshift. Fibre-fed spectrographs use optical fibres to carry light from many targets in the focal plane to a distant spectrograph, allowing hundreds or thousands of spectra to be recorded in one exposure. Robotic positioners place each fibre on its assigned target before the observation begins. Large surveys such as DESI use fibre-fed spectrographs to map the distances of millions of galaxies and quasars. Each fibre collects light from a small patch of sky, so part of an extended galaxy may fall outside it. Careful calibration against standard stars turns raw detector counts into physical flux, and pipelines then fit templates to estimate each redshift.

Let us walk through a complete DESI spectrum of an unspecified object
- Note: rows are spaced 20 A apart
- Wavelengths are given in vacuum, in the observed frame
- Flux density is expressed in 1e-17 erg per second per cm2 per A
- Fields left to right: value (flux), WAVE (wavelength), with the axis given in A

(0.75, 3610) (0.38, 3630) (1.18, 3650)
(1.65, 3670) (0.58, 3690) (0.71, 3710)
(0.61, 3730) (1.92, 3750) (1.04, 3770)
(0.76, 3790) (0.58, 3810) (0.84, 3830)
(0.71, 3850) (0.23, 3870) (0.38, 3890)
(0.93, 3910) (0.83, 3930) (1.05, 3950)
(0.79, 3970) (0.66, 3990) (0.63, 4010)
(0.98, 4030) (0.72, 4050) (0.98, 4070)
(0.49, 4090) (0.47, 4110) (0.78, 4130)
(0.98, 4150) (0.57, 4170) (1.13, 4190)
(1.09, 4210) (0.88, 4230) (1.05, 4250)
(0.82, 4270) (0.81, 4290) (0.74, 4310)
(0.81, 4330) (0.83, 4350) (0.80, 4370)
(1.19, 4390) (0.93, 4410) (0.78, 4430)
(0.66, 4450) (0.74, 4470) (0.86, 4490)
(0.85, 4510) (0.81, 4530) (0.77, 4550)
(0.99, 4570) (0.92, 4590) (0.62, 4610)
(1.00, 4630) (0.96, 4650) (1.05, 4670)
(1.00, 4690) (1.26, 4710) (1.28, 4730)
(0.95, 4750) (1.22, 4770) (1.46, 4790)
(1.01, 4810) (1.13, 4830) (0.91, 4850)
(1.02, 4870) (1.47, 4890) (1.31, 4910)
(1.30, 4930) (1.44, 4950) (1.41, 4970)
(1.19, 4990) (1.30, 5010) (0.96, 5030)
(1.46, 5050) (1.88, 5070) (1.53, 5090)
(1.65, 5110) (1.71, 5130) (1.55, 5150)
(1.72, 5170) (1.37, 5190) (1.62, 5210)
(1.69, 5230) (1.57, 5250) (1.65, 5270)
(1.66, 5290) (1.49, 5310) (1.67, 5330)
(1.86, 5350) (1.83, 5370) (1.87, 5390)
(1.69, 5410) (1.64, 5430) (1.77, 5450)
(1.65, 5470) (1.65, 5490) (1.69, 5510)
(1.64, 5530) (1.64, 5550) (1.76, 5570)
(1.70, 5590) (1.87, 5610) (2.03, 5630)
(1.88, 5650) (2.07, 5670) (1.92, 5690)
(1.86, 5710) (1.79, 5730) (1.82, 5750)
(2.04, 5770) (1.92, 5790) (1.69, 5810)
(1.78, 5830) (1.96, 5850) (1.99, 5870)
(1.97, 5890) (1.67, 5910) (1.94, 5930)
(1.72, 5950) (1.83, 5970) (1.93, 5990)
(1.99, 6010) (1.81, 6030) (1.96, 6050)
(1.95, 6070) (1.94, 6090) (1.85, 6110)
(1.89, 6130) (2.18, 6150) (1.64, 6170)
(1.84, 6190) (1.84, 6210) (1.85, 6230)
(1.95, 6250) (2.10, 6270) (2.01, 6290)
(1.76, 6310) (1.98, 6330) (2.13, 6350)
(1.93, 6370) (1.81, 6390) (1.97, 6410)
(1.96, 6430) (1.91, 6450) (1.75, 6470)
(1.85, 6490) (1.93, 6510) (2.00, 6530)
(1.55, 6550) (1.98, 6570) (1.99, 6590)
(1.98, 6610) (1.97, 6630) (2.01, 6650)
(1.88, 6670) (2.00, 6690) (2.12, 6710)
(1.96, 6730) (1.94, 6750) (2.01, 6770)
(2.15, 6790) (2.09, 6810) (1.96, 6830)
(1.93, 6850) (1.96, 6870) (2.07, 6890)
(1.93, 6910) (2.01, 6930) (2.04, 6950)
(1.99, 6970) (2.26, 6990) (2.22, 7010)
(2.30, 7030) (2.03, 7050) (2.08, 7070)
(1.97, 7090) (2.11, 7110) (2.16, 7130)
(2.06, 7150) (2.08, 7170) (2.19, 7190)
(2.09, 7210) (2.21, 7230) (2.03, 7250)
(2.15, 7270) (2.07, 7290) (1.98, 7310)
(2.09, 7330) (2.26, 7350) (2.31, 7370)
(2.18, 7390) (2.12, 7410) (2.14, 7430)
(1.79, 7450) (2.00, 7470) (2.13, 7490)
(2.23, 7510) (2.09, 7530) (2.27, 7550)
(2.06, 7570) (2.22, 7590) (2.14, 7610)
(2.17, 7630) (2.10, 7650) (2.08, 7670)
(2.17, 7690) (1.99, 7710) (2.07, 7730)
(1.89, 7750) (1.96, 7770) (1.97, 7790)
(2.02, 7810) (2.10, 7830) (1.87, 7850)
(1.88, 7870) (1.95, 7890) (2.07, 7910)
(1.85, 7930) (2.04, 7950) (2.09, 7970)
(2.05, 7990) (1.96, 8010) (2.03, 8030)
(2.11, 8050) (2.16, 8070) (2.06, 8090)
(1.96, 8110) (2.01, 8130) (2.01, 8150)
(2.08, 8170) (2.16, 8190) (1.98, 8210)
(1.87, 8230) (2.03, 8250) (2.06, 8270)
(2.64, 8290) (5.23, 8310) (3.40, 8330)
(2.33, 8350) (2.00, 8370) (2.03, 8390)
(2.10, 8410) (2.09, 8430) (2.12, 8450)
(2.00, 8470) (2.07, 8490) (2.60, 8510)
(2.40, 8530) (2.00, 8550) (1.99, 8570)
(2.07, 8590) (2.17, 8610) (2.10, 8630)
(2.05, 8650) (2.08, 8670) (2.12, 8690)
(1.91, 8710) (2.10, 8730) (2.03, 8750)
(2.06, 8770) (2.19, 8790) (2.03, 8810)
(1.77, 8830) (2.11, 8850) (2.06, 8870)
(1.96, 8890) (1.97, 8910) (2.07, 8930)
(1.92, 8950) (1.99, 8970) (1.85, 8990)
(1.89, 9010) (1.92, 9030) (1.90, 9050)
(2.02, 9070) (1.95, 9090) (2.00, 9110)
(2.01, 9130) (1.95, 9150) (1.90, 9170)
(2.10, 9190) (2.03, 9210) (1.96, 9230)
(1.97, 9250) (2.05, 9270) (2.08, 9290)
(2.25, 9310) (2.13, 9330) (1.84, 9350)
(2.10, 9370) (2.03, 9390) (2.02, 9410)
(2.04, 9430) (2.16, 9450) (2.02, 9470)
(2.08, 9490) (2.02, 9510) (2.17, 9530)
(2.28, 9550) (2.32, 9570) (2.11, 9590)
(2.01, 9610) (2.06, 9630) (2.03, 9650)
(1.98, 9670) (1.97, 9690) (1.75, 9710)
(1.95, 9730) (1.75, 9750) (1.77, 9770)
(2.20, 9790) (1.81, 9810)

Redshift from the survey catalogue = 0.27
